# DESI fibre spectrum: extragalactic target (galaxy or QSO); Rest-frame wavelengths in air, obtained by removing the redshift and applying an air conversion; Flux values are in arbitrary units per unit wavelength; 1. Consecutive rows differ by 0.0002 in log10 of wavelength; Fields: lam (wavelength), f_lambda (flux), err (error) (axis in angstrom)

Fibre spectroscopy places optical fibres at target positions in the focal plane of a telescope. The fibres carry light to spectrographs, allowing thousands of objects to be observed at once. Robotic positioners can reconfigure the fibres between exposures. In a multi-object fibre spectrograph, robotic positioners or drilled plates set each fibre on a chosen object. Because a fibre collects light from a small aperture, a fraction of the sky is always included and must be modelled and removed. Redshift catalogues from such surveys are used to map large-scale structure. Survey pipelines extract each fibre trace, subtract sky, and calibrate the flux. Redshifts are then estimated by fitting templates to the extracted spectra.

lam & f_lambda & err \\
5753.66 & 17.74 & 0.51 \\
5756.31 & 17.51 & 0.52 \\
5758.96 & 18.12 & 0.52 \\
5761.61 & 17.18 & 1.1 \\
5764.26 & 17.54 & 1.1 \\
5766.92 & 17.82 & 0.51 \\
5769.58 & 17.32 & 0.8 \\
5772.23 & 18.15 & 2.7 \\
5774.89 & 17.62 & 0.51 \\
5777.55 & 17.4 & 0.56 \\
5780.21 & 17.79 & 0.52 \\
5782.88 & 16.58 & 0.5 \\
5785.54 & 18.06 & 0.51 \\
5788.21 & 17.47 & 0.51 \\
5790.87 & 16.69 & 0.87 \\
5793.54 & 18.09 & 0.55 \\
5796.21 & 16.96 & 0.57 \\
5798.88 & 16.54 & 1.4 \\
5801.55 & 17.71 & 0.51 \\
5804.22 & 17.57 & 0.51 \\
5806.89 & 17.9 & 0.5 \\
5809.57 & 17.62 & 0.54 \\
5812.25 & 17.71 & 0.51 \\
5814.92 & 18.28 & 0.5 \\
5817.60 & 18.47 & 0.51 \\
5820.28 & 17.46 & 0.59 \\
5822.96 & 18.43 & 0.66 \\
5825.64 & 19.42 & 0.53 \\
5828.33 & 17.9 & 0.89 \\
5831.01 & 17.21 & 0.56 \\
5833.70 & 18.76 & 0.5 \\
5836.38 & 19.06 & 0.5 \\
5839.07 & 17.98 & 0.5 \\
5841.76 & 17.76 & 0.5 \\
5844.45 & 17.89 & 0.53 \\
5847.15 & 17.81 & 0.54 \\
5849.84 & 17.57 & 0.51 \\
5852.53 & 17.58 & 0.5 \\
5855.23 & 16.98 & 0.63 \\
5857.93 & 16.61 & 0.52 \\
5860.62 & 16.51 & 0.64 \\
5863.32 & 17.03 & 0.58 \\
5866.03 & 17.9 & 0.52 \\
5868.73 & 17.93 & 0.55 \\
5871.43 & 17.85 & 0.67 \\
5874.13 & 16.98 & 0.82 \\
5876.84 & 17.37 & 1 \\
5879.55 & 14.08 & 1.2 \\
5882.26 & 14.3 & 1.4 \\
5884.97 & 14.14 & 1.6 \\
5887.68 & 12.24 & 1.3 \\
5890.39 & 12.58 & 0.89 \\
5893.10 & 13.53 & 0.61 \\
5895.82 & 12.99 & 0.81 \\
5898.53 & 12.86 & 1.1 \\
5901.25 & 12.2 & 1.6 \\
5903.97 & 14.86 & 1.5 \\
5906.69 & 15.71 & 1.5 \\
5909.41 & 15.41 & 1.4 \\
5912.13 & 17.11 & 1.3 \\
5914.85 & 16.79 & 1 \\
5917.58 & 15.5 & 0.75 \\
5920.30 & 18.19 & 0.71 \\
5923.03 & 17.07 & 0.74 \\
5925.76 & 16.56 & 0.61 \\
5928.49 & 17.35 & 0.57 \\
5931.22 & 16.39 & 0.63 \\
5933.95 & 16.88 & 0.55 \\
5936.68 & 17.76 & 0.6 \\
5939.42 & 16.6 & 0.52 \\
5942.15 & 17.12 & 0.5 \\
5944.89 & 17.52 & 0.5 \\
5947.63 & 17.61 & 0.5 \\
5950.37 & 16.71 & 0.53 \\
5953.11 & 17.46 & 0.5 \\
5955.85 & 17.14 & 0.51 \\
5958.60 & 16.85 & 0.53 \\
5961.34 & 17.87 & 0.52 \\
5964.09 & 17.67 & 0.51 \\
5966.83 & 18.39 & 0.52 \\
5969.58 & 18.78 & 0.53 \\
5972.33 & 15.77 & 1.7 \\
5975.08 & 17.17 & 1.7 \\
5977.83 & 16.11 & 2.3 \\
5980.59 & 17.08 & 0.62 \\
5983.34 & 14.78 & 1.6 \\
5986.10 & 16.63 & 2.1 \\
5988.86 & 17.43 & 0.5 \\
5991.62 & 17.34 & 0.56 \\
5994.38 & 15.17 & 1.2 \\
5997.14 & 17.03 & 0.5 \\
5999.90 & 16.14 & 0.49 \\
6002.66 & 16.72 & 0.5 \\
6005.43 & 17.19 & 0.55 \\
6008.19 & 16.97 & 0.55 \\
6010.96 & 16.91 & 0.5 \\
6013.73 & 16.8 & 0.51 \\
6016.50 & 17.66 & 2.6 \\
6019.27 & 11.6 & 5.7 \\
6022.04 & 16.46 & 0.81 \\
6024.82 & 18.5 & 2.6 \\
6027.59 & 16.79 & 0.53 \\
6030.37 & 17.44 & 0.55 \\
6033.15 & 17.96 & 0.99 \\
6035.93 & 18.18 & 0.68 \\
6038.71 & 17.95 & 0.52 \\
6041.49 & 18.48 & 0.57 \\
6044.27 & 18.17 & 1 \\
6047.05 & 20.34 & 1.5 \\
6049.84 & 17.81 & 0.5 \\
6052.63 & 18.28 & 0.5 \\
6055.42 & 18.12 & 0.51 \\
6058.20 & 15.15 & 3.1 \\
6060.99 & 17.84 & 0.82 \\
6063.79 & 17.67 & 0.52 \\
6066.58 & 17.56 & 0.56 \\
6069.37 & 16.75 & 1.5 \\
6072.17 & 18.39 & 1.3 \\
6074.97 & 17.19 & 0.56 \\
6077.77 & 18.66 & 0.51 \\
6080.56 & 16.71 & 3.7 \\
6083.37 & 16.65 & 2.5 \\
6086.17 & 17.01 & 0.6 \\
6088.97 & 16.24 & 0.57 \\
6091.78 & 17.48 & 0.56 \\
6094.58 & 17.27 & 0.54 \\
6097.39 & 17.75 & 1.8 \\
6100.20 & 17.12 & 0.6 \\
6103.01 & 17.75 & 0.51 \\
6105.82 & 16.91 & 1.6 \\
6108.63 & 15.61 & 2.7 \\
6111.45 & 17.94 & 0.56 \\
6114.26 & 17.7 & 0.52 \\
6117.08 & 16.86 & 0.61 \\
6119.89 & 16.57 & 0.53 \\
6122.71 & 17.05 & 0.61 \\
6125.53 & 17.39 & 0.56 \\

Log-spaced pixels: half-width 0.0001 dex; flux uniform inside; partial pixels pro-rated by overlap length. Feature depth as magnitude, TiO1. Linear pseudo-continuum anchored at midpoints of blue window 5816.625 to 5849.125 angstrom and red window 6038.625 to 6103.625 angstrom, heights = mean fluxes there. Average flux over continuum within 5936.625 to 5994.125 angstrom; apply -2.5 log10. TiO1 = 0.05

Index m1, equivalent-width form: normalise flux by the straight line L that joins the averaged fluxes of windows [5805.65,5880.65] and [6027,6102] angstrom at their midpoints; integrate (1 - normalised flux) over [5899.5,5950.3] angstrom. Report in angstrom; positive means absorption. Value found 3.4 angstrom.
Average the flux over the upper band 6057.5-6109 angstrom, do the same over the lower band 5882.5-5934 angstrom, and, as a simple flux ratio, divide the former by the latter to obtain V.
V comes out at 1.14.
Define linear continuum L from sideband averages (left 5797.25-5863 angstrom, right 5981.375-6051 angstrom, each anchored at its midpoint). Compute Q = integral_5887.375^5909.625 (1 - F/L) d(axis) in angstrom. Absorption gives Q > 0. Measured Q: 5.0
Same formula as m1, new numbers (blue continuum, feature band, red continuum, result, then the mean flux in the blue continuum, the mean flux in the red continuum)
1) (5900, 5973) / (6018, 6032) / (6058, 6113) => 0.7 angstrom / 16.8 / 17.2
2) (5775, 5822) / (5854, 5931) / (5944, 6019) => 6.9 angstrom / 17.6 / 16.9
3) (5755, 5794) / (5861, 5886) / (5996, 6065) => 1.5 angstrom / 17.5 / 17.3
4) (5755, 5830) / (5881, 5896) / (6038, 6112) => 3.7 angstrom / 17.7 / 17.5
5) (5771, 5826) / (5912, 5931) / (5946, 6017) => 0.3 angstrom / 17.7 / 17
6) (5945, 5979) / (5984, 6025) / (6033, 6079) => 2.6 angstrom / 17.3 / 17.9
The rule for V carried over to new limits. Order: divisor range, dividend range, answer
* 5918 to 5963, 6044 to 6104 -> 1.02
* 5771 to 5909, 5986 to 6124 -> 1.03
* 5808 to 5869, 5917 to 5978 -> 0.97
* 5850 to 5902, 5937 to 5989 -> 1.11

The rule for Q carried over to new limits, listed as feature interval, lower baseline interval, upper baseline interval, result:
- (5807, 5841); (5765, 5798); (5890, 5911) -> -4.19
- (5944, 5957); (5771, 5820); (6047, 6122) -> 0.12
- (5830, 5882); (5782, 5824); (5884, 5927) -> -3.71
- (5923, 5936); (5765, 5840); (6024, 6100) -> 0.61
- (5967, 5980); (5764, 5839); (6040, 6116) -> 0.37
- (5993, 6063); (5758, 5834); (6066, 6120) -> 0.52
